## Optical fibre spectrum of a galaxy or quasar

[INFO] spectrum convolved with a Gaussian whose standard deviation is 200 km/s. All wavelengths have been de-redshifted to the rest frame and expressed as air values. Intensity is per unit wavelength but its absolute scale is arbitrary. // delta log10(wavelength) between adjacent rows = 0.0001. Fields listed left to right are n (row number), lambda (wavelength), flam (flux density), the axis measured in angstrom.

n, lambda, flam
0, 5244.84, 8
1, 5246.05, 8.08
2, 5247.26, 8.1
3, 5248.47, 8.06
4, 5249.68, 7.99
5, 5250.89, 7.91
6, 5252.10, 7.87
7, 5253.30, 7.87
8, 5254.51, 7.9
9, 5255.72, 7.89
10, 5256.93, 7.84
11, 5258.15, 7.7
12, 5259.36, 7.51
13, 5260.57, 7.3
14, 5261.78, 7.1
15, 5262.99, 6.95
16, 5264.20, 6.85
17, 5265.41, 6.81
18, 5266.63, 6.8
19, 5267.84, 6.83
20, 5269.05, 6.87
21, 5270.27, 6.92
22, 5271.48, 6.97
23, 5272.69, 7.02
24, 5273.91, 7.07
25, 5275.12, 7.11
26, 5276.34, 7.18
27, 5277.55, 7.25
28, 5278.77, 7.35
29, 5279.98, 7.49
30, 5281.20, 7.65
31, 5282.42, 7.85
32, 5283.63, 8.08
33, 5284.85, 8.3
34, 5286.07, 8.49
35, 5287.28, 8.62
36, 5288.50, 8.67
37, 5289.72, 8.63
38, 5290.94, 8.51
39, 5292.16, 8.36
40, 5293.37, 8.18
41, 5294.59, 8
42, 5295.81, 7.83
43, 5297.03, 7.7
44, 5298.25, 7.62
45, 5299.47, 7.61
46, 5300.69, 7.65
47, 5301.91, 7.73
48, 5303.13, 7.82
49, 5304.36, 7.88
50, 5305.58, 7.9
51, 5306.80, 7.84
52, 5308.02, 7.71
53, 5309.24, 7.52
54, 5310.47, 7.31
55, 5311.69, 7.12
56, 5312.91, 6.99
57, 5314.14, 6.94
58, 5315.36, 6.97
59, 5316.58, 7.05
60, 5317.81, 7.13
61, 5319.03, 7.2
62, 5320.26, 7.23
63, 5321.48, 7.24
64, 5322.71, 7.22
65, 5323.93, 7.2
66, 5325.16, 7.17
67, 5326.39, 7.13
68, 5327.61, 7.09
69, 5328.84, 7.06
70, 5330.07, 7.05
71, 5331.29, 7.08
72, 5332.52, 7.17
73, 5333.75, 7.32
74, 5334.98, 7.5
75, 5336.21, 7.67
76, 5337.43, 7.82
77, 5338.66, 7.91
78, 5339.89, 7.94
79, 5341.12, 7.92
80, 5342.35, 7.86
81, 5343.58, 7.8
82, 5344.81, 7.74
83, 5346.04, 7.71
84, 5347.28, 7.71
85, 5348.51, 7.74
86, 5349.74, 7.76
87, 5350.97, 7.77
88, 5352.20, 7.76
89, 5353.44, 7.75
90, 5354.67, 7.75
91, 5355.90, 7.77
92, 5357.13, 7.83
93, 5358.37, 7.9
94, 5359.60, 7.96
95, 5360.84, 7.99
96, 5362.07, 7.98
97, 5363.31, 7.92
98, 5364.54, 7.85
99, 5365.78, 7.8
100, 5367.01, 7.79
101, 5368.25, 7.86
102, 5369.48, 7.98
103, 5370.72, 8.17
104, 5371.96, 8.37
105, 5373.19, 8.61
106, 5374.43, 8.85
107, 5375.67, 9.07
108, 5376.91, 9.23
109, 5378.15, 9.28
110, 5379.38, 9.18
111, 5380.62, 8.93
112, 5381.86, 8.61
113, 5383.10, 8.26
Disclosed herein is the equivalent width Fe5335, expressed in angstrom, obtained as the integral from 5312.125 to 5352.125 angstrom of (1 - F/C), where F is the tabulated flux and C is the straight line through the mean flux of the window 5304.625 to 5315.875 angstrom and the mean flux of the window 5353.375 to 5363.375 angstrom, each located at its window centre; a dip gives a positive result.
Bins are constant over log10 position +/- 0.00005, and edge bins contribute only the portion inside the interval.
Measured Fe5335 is 1.1 angstrom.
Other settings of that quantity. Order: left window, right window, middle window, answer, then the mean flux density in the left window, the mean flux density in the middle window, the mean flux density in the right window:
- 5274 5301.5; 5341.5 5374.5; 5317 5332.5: 1.5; 7.9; 7.15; 7.91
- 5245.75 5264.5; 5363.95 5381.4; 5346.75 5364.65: 1.2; 7.69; 7.83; 8.5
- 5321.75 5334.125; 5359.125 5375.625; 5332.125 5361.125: -0.6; 7.15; 7.75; 8.12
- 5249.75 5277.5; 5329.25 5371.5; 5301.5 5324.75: 0.6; 7.3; 7.36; 7.75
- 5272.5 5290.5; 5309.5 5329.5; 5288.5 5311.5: -1.2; 7.81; 7.88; 7.13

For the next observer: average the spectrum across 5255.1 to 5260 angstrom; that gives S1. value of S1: 7.72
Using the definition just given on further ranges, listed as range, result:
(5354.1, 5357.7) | 7.8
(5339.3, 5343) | 7.91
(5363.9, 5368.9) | 7.84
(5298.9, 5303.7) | 7.71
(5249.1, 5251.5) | 7.94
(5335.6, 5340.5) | 7.85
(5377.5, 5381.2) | 9.15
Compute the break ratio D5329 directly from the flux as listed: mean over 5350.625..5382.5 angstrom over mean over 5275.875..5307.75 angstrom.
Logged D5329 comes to 1.04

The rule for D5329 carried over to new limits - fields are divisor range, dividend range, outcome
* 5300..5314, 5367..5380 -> 1.14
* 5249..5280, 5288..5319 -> 1.05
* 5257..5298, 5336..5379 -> 1.06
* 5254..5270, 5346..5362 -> 1.08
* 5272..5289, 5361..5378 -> 1.07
